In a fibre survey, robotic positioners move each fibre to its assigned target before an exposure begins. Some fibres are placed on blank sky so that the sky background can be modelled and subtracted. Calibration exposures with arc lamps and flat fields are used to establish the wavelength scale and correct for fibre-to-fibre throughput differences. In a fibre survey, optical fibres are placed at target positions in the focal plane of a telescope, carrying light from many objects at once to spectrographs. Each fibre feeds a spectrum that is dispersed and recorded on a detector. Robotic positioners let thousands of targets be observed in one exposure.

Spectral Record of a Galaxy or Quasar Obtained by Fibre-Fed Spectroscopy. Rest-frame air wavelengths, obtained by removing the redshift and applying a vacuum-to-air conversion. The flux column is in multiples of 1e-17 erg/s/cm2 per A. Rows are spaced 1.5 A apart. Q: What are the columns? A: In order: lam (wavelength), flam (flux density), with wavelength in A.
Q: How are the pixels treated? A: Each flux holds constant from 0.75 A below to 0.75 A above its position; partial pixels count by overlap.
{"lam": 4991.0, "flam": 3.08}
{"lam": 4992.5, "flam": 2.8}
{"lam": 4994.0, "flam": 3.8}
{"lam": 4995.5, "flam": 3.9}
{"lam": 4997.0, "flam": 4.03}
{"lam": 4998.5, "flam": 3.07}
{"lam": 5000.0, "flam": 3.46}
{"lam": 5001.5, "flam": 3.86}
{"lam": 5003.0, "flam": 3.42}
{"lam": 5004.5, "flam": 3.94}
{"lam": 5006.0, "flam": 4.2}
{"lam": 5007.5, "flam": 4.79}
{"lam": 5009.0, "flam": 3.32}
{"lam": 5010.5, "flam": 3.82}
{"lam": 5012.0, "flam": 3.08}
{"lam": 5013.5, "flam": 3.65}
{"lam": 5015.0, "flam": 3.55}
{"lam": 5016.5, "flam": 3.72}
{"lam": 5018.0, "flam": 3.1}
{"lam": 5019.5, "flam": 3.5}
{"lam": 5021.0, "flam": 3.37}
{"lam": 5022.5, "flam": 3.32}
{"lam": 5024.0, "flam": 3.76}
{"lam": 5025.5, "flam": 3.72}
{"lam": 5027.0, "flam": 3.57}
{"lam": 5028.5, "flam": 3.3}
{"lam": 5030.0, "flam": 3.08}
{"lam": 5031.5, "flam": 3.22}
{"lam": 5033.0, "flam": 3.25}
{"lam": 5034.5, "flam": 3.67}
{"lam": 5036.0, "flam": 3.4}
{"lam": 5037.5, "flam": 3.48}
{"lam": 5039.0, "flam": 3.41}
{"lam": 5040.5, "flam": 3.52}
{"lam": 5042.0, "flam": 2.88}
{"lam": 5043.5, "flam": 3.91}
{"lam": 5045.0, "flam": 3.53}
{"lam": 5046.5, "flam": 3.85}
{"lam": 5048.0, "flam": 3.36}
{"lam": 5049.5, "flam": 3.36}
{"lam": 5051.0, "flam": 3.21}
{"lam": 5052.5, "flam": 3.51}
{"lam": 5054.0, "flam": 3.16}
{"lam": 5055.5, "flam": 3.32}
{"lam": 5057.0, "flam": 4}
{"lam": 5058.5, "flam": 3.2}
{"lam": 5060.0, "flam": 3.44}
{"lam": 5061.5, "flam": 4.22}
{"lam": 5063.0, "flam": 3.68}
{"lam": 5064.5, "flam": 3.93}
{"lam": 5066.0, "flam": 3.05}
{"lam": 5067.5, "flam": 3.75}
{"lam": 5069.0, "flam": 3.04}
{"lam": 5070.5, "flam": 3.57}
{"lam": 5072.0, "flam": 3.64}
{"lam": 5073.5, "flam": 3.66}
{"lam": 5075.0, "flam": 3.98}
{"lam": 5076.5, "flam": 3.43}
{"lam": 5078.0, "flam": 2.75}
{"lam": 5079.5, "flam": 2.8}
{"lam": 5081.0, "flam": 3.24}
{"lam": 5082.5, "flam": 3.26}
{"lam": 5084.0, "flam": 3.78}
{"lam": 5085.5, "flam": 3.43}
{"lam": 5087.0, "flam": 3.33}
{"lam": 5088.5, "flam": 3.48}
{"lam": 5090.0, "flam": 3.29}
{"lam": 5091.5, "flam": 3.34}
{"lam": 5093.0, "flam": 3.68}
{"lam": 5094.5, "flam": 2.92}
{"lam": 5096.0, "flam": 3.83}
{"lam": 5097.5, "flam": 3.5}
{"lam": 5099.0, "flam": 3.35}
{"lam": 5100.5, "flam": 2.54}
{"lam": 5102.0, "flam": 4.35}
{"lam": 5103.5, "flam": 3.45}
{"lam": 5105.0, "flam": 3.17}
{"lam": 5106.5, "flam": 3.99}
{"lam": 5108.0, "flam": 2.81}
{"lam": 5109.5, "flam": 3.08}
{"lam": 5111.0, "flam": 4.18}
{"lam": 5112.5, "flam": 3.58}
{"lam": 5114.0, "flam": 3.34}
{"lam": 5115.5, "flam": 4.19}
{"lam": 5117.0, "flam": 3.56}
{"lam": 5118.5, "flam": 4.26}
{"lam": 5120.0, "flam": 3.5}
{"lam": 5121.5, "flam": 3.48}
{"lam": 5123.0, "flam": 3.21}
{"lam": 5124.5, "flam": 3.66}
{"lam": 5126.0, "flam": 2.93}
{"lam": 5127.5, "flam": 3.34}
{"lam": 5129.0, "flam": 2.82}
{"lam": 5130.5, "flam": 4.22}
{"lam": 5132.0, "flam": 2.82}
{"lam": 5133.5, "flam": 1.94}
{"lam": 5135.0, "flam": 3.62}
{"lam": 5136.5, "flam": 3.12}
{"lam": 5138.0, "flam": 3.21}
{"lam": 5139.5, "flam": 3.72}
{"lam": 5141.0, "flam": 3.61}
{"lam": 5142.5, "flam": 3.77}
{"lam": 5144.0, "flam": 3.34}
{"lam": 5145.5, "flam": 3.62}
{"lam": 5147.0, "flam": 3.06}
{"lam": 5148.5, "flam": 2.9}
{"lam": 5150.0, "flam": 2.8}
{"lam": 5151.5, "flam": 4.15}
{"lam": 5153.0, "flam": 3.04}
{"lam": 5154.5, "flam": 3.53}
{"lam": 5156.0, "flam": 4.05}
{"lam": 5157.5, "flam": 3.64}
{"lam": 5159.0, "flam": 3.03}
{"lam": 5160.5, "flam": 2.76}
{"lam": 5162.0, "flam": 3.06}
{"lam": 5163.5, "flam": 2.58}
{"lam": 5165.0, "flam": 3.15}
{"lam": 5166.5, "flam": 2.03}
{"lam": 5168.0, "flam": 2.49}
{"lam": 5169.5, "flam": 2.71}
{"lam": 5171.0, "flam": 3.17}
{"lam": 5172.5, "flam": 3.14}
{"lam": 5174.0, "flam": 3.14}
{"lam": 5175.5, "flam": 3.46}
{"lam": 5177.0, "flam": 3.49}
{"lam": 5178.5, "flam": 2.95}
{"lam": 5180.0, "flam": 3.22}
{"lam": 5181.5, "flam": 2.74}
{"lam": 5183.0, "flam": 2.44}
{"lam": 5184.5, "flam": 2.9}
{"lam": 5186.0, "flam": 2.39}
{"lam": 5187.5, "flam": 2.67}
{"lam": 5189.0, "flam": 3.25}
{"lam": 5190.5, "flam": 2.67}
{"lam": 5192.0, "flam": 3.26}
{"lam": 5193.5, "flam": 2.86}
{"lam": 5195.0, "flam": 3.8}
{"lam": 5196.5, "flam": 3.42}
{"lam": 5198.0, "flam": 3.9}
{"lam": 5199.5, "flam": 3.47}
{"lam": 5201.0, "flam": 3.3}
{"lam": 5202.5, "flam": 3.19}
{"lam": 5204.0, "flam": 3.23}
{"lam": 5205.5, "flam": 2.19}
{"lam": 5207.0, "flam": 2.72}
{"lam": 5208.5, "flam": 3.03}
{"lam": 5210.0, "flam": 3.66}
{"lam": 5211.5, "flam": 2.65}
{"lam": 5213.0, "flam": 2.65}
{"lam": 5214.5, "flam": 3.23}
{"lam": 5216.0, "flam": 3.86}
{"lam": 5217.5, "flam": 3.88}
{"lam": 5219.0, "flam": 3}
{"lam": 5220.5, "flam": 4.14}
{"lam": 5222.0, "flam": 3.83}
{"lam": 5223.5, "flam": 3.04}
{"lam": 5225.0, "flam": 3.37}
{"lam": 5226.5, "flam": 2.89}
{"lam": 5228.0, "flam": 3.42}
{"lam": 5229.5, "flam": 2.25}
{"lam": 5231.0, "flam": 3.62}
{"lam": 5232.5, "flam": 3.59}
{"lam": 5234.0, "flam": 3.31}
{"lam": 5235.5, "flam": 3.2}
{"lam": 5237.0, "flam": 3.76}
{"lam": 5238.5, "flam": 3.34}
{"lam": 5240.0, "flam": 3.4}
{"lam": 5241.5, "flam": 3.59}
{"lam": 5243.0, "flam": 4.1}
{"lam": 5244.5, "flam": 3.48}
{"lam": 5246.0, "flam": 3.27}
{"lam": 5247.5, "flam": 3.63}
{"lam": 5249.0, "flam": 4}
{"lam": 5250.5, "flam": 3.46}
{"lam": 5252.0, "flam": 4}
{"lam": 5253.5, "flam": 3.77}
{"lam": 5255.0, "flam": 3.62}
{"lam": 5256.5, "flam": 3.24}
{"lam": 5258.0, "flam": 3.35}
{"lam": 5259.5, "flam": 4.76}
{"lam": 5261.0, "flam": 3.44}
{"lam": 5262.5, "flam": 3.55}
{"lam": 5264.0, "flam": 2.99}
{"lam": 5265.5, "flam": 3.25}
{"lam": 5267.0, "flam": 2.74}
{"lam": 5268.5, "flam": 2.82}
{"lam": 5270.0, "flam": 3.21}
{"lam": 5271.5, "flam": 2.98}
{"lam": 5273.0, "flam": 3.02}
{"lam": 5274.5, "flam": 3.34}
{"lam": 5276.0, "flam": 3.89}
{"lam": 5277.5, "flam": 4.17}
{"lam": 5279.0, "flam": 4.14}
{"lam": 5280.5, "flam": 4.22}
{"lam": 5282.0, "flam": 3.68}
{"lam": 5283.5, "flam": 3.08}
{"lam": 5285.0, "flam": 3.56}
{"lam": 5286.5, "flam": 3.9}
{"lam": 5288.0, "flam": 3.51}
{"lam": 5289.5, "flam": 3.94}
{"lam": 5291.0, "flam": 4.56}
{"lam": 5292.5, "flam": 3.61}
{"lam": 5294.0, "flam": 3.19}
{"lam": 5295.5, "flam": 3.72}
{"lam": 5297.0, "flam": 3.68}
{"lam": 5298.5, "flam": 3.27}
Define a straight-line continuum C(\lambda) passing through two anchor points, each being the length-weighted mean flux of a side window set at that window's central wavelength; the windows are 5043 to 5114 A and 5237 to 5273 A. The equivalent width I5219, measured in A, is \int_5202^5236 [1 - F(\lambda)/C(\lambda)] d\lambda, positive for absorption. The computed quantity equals 2.5 A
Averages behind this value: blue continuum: 3.46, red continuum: 3.47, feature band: 3.22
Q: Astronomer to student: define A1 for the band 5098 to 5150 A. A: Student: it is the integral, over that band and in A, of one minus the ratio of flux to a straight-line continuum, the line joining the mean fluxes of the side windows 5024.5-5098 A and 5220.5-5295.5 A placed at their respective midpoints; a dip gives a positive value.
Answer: 1.1 A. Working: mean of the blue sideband 3.45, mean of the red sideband 3.52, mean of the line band 3.4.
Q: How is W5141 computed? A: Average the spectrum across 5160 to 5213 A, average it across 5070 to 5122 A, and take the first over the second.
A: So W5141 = 0.9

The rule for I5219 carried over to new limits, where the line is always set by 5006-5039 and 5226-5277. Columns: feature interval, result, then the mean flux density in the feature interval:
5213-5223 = -0.4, 3.57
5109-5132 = -0.4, 3.54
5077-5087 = 0.8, 3.22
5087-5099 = 0.2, 3.42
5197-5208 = 1.0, 3.15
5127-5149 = 1.2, 3.28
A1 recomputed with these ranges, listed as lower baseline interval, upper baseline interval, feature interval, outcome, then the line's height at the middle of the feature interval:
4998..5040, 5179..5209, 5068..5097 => -0.4 A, 3.36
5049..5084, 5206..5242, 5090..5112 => -0.1 A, 3.42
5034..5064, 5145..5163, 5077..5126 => -0.6 A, 3.4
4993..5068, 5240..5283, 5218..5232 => 1.0 A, 3.55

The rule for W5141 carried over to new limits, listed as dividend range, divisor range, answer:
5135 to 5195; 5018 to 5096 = 0.91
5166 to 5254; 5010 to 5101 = 0.94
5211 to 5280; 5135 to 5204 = 1.09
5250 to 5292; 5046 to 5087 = 1.03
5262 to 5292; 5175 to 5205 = 1.13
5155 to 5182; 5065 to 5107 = 0.89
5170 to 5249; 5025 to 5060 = 0.94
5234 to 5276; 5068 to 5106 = 1.02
